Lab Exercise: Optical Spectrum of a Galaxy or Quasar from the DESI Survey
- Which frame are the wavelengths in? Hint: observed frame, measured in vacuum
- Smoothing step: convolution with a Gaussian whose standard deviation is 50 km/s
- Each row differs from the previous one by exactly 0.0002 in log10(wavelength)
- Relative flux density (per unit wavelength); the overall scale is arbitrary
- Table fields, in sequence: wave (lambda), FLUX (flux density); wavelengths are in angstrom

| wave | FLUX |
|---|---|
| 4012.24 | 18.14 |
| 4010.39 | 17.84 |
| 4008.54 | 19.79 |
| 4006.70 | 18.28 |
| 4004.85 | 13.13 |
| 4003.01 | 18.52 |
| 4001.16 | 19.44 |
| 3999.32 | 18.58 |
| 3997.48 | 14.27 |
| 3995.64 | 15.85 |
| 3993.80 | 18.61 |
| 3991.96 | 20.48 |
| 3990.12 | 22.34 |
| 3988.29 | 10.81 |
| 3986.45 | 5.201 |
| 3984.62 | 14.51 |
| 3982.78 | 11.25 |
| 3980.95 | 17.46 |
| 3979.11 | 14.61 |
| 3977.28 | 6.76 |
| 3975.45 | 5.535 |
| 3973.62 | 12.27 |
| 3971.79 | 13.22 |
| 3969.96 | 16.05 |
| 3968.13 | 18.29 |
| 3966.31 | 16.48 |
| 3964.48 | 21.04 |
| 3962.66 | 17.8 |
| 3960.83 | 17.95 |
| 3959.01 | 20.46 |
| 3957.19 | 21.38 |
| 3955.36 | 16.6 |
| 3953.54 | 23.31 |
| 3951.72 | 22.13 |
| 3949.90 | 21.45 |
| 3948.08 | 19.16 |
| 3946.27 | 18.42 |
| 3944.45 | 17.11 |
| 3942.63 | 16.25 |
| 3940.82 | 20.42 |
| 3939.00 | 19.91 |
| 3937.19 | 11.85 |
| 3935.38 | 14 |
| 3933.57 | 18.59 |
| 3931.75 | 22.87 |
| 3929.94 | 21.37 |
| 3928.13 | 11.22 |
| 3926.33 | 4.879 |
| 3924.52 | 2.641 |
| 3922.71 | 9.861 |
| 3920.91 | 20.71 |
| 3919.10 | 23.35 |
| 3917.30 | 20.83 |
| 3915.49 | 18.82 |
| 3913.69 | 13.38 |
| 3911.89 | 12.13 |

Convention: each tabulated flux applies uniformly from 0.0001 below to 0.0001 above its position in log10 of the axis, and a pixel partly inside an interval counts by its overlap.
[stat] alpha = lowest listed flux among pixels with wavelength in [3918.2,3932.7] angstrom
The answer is 2.641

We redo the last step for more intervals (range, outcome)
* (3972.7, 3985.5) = 5.535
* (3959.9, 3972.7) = 13.22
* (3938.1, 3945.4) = 16.25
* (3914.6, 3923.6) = 9.861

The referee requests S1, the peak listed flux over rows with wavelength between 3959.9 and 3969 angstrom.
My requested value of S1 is 21.04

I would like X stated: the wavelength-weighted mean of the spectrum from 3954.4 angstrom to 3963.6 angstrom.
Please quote 18.9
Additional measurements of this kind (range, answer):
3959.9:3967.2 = 18.3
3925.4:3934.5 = 15.7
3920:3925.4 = 11.1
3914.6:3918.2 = 19.8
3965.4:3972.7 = 16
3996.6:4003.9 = 17.7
